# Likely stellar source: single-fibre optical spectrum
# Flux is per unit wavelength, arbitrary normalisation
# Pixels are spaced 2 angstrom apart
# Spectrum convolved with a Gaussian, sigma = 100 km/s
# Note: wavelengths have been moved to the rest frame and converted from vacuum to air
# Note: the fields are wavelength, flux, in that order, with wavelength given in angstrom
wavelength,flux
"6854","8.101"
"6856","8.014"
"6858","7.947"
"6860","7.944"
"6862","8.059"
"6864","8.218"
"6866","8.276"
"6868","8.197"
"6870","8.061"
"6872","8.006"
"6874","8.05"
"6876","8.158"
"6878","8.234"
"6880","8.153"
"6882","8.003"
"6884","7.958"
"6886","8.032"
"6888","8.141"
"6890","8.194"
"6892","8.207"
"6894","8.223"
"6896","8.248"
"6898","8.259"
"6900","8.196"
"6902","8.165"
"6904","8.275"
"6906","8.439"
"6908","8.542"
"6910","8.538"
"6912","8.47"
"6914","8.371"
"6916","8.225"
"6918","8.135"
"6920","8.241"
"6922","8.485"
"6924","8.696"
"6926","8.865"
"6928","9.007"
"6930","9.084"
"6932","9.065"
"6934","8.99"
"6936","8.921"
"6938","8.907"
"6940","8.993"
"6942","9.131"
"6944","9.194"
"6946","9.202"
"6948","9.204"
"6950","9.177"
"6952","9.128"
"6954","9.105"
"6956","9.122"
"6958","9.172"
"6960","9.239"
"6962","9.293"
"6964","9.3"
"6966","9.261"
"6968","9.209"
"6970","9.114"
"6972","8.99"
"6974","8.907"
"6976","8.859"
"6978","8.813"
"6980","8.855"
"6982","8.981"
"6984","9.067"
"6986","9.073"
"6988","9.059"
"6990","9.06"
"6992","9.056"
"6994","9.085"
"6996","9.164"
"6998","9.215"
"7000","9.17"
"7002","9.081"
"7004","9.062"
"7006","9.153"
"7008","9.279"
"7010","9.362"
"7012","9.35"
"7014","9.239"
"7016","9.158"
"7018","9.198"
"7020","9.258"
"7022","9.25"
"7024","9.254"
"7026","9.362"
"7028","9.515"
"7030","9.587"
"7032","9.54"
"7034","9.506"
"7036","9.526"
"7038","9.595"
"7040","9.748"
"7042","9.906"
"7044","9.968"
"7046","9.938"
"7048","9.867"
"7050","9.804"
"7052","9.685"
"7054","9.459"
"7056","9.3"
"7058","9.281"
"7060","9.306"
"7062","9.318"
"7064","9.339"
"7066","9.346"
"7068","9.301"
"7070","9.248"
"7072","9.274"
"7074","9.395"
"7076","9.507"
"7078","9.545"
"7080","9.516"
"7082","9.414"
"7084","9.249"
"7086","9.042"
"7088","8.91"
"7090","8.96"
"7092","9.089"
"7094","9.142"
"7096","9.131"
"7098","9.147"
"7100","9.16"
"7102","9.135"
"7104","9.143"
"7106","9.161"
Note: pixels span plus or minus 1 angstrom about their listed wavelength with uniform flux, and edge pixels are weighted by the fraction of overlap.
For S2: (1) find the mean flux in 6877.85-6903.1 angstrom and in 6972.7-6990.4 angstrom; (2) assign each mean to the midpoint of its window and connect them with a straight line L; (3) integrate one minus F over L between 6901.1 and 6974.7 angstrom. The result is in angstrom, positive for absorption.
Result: -2.5 angstrom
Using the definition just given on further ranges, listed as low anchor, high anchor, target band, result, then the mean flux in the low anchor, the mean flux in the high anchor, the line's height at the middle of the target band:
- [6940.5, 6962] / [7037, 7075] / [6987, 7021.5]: 0.65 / 9.17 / 9.53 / 9.35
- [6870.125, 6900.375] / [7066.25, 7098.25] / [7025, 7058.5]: -2.27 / 8.13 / 9.25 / 9.02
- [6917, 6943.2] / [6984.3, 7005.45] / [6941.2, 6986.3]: -0.72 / 8.81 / 9.1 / 8.96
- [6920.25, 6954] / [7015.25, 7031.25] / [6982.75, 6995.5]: 0.17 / 8.99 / 9.33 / 9.19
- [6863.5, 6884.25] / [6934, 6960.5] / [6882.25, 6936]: 1.06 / 8.12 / 9.11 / 8.6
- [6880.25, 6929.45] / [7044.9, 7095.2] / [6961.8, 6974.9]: -0.62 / 8.33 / 9.37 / 8.73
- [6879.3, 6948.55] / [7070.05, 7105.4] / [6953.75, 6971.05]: -0.95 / 8.53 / 9.22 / 8.73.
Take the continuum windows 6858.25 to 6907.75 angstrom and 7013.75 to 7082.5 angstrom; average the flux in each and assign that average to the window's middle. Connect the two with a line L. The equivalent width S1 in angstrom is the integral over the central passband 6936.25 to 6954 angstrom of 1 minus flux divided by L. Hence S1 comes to -0.9 angstrom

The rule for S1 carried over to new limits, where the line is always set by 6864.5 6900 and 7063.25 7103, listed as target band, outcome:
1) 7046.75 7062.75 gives -0.75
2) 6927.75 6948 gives -1.46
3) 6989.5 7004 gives -0.57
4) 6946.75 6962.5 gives -1.18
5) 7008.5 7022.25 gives -0.60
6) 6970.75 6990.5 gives -0.65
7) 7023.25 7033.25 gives -0.58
